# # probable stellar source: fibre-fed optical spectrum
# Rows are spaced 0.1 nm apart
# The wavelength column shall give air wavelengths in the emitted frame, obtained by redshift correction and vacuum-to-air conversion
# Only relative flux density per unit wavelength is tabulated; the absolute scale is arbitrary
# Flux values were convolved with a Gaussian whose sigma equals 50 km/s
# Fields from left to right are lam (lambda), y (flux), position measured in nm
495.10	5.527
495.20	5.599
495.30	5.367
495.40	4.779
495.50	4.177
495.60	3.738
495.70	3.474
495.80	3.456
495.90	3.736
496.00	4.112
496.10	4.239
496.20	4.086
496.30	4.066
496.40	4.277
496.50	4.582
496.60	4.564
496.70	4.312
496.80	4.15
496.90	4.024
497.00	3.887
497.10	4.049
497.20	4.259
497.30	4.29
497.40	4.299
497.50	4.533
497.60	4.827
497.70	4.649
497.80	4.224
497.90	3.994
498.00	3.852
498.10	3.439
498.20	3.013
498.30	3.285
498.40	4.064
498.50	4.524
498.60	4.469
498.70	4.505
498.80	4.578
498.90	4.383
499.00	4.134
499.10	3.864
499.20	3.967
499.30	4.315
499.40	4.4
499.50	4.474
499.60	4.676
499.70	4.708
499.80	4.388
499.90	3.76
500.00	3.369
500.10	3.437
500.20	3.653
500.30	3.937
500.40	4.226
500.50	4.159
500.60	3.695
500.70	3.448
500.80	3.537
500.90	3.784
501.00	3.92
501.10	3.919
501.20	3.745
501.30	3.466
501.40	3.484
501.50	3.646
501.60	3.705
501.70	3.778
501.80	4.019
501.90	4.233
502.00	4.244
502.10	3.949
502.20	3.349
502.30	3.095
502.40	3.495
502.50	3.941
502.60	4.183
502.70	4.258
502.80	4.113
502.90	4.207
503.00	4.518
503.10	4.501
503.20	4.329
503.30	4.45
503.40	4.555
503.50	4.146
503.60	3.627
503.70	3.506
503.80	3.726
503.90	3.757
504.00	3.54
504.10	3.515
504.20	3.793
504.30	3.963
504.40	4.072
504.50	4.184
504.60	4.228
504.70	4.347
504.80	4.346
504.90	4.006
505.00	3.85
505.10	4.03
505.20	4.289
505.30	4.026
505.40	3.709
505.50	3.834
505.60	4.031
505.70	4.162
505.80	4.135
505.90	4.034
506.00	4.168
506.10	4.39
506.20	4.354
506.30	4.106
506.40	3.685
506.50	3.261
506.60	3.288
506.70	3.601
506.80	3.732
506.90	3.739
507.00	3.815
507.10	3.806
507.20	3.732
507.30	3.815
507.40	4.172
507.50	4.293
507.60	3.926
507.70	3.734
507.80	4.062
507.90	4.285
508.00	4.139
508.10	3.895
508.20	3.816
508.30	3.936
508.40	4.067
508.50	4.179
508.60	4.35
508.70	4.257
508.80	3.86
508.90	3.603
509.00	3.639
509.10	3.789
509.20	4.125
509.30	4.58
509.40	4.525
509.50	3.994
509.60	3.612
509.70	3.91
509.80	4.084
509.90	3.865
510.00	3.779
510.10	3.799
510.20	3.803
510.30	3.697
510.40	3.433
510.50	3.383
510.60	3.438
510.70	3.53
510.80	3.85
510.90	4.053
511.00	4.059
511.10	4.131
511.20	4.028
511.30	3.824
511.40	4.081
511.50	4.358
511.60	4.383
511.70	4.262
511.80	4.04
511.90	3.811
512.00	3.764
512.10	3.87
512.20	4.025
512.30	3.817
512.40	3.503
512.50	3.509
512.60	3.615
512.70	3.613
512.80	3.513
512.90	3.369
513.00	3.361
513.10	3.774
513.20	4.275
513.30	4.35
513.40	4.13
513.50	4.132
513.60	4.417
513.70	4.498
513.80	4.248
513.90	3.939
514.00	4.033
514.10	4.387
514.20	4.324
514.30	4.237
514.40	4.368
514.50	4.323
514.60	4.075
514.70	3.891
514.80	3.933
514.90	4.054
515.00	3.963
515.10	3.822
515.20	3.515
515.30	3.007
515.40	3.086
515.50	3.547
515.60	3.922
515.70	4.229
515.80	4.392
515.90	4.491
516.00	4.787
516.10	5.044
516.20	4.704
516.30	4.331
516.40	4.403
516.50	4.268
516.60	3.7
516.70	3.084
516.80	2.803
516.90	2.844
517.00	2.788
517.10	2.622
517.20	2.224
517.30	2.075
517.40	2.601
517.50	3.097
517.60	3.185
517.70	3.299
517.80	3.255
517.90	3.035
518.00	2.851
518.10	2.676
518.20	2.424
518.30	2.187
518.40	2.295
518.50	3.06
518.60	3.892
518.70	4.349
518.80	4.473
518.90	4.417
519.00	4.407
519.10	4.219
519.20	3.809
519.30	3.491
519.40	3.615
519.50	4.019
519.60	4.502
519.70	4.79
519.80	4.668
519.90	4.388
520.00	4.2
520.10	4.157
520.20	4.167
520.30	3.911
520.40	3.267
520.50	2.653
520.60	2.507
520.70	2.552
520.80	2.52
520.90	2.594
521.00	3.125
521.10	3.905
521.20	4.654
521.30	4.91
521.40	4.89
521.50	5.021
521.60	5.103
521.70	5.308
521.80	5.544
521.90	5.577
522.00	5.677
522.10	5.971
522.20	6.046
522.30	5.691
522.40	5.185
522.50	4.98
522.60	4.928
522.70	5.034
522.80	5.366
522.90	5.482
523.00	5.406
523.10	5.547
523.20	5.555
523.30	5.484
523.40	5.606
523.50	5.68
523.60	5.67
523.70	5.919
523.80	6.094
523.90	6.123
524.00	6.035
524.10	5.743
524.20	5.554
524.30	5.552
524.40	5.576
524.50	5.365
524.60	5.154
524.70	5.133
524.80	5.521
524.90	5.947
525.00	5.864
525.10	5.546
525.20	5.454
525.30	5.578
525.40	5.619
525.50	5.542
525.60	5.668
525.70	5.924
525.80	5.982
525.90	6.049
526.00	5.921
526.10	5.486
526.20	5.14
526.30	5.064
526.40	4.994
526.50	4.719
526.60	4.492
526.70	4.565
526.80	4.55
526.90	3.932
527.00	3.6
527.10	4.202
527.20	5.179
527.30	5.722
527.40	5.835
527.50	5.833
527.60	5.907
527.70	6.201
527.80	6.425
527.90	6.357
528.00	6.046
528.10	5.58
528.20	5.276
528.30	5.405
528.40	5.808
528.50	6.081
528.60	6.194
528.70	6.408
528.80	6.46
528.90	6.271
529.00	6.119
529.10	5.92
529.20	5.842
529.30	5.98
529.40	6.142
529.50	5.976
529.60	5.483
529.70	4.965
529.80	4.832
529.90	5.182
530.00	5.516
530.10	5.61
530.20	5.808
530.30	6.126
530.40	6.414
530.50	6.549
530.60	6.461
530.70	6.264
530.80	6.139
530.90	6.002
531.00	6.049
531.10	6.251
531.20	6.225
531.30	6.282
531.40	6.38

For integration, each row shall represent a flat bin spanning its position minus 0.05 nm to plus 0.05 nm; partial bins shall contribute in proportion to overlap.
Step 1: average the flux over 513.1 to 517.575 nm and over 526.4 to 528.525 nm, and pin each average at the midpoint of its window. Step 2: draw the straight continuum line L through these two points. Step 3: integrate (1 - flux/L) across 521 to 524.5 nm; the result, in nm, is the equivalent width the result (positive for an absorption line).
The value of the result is -0.49 nm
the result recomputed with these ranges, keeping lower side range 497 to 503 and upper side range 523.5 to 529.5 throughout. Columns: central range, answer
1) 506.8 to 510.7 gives 0.530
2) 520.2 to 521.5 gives 0.425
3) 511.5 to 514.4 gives 0.485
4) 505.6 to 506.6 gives 0.086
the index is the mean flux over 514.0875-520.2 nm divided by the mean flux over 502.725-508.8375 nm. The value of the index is 0.93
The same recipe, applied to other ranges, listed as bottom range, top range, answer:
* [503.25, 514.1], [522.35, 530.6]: 1.41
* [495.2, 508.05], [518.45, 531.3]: 1.29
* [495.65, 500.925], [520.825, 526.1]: 1.32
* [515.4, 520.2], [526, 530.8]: 1.53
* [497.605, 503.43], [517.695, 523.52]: 1.07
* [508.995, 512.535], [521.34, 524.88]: 1.41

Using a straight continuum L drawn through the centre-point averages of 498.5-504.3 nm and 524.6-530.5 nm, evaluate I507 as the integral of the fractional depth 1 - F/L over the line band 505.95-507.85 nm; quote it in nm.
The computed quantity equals 0.193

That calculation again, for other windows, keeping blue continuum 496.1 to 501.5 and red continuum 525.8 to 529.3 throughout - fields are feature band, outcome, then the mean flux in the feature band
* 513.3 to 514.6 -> 0.16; 4.25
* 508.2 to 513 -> 0.81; 3.88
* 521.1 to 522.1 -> 0.01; 5.16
